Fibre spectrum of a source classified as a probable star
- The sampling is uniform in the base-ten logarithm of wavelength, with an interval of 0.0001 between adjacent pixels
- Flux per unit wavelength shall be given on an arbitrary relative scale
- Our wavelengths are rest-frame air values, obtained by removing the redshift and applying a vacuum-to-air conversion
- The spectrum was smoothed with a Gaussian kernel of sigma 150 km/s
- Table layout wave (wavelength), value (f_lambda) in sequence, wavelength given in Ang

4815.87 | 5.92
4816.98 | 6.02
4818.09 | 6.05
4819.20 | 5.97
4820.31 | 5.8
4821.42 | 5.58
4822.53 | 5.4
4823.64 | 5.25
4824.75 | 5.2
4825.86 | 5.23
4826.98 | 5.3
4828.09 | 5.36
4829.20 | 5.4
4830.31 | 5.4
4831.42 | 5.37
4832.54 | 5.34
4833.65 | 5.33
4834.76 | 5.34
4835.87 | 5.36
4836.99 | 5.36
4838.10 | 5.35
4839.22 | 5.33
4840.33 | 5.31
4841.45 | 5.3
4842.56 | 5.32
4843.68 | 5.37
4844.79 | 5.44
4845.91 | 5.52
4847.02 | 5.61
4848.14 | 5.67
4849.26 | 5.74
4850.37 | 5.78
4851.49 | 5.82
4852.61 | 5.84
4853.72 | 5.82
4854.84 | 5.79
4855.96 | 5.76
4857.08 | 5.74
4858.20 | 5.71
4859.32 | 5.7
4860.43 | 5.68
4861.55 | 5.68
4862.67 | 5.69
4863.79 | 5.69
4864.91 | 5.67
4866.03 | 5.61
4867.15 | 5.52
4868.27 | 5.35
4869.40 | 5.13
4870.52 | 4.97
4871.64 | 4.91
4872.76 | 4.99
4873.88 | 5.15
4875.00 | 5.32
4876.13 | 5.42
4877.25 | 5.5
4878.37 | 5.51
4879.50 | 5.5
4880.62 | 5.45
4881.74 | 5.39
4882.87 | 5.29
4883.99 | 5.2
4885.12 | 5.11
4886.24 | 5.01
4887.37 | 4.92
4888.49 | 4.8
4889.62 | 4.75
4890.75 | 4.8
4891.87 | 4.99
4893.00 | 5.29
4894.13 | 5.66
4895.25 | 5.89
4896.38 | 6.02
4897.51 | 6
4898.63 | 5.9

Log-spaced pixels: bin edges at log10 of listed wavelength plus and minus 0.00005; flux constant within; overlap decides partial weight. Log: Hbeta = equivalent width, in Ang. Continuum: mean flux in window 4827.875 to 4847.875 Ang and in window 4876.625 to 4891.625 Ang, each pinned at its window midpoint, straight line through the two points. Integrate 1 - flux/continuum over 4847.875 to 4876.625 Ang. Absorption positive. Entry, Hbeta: -1.47 Ang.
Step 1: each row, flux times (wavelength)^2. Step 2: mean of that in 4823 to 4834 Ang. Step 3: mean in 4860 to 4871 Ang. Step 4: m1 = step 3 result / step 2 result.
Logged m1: 1.05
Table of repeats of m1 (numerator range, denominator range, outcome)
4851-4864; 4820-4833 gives 1.08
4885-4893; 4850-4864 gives 0.87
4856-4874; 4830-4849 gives 1.02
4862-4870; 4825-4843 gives 1.05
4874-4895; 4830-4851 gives 0.98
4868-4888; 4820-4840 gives 0.99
